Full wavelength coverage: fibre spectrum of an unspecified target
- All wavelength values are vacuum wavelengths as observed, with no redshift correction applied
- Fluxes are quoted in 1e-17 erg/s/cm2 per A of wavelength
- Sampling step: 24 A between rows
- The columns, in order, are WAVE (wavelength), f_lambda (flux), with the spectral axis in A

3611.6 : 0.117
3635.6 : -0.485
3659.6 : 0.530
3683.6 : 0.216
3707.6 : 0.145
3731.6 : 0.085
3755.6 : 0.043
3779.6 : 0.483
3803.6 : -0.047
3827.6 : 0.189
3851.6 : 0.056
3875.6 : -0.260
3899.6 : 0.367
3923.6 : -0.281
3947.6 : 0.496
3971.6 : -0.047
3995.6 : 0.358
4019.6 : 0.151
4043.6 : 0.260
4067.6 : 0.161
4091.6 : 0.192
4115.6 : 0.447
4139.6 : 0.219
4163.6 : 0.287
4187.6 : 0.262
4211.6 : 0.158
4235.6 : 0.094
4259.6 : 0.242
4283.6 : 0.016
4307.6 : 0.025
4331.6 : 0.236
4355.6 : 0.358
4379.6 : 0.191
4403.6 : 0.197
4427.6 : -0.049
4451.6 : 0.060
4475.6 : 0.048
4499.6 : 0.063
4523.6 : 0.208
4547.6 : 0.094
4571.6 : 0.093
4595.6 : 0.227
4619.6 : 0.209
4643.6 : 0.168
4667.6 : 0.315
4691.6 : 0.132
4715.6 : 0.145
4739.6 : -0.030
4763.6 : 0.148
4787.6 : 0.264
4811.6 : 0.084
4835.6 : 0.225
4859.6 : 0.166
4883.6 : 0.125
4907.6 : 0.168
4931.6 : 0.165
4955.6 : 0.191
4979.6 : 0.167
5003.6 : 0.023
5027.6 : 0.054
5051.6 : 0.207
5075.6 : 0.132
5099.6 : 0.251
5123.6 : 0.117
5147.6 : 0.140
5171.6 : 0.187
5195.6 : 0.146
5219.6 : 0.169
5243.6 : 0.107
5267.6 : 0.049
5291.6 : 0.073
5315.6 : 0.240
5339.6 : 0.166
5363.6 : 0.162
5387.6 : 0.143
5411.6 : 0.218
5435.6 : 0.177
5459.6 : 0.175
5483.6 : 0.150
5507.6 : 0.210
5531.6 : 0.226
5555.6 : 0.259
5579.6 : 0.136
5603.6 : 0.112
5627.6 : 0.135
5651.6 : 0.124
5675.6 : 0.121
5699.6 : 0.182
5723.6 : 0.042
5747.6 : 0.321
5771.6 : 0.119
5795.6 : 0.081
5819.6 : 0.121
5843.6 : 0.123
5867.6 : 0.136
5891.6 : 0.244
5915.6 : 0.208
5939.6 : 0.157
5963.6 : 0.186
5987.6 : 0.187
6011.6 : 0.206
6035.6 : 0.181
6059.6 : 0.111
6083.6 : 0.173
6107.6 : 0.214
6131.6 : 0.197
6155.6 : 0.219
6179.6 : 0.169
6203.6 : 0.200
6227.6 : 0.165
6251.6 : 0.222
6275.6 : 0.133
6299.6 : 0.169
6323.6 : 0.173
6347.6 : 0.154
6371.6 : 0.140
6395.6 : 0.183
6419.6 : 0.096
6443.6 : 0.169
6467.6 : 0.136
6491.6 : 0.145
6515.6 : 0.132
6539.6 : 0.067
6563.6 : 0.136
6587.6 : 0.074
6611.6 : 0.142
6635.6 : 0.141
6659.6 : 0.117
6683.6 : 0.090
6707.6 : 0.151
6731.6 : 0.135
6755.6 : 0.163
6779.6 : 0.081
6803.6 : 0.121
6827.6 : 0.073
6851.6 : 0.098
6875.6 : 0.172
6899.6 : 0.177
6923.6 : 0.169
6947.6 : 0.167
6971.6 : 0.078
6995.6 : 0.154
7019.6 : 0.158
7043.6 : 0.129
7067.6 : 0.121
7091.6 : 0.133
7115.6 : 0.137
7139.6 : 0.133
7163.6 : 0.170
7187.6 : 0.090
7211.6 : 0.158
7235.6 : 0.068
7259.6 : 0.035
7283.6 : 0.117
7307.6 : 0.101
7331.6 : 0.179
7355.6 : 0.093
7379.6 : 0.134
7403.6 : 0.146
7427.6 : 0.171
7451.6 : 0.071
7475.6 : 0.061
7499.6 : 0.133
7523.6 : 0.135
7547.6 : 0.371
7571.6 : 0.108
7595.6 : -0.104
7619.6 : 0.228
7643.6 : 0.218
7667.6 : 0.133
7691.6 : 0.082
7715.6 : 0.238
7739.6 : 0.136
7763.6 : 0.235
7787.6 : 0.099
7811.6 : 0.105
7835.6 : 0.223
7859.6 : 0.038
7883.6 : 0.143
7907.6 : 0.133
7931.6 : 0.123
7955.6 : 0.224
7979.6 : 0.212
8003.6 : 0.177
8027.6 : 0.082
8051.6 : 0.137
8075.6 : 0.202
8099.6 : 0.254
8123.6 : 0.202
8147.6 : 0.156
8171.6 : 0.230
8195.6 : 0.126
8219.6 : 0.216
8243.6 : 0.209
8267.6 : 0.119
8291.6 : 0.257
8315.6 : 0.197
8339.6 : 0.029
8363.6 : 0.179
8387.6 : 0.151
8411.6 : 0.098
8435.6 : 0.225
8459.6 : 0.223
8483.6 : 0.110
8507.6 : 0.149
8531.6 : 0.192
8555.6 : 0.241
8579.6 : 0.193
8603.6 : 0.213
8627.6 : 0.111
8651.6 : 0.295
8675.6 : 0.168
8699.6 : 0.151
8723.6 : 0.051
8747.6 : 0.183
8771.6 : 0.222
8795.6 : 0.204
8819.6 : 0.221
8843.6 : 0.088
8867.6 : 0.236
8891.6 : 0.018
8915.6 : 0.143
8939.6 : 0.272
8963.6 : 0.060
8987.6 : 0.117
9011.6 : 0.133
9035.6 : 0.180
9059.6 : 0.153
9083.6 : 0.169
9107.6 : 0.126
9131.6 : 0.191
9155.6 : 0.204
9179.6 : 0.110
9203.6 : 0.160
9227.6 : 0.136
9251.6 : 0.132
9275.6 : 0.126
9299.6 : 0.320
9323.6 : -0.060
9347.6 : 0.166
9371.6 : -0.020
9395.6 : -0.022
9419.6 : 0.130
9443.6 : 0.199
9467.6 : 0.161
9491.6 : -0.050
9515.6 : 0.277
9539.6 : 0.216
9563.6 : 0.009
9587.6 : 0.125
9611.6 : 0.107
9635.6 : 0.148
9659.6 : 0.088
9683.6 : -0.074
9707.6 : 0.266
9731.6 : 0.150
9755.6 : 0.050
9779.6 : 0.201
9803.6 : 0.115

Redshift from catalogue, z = 1.03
